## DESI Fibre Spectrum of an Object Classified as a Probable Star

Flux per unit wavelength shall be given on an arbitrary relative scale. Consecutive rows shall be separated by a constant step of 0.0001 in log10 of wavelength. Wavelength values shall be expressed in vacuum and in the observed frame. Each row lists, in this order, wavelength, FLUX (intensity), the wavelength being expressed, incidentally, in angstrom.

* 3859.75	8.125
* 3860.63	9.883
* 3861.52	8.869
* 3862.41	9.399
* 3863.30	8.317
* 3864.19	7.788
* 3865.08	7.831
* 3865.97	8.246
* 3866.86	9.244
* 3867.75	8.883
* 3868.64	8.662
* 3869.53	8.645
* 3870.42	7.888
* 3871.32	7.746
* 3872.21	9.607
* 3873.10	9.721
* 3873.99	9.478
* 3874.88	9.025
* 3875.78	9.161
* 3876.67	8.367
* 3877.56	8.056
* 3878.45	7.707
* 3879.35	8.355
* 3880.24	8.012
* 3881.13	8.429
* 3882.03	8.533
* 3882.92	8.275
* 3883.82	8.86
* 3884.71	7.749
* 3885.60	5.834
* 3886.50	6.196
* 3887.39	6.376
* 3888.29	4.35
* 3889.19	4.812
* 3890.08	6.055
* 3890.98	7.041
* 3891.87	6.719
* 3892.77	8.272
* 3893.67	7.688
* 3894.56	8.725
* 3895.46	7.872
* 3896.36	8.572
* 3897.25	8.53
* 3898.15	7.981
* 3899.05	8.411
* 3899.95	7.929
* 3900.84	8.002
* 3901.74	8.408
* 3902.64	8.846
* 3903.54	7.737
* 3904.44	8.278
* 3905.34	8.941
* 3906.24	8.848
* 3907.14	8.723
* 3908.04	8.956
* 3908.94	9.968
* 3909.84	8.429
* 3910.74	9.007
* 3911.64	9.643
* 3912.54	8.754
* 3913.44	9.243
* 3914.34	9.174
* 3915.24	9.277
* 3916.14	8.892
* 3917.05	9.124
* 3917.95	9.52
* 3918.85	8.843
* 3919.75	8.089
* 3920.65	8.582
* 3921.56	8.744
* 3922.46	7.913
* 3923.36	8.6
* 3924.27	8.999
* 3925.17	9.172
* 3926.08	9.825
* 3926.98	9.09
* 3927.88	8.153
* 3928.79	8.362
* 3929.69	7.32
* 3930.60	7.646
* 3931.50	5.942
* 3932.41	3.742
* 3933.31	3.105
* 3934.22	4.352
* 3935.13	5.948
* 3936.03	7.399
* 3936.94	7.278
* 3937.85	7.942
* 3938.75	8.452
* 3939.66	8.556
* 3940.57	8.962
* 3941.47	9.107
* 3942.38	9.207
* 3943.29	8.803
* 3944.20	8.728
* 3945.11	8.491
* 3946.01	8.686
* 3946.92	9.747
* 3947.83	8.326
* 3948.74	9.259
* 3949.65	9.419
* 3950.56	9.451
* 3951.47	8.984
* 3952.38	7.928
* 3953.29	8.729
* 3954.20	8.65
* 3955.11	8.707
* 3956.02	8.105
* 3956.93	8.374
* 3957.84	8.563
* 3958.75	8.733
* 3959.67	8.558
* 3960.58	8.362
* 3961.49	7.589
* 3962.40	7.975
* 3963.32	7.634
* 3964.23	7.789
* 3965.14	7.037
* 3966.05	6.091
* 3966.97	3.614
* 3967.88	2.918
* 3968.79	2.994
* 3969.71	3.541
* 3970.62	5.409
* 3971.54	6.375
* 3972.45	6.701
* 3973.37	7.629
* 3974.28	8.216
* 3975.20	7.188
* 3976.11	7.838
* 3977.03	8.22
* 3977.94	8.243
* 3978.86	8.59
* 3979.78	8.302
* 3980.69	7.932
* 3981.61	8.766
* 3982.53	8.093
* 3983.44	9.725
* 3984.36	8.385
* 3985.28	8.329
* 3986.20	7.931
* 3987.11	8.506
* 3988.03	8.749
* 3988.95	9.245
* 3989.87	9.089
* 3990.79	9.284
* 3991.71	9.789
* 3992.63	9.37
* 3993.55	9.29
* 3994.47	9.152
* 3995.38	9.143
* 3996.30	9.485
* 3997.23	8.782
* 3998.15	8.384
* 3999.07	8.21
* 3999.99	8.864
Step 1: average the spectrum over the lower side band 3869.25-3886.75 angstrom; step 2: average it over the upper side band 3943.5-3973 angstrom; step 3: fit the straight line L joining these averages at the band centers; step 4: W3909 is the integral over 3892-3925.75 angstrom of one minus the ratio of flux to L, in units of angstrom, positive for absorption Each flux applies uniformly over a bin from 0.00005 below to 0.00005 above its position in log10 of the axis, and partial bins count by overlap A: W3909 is -2.7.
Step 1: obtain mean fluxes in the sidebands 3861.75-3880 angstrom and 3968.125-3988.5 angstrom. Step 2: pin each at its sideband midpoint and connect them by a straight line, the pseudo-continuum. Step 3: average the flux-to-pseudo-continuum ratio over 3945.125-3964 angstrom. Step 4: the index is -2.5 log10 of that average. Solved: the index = -0.11 mag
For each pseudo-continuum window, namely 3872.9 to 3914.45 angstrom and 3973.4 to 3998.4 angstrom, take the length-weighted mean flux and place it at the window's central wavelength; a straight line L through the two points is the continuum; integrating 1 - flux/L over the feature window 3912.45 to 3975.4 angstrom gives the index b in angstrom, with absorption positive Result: 4.45 angstrom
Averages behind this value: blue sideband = 8.11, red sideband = 8.65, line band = 7.8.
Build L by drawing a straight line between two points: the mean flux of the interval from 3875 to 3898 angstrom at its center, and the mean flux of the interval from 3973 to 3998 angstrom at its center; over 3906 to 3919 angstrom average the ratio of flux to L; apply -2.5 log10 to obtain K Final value -0.16 mag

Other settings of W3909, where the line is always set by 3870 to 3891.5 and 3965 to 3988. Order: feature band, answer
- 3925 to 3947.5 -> -1.2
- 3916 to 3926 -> -1.8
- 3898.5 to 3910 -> -1.5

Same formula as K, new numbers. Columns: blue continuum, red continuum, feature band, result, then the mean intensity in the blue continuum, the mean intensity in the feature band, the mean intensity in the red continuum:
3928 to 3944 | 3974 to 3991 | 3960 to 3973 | 0.306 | 7.23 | 6.04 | 8.44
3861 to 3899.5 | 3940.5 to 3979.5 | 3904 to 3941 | -0.043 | 8.01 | 8.19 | 7.74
